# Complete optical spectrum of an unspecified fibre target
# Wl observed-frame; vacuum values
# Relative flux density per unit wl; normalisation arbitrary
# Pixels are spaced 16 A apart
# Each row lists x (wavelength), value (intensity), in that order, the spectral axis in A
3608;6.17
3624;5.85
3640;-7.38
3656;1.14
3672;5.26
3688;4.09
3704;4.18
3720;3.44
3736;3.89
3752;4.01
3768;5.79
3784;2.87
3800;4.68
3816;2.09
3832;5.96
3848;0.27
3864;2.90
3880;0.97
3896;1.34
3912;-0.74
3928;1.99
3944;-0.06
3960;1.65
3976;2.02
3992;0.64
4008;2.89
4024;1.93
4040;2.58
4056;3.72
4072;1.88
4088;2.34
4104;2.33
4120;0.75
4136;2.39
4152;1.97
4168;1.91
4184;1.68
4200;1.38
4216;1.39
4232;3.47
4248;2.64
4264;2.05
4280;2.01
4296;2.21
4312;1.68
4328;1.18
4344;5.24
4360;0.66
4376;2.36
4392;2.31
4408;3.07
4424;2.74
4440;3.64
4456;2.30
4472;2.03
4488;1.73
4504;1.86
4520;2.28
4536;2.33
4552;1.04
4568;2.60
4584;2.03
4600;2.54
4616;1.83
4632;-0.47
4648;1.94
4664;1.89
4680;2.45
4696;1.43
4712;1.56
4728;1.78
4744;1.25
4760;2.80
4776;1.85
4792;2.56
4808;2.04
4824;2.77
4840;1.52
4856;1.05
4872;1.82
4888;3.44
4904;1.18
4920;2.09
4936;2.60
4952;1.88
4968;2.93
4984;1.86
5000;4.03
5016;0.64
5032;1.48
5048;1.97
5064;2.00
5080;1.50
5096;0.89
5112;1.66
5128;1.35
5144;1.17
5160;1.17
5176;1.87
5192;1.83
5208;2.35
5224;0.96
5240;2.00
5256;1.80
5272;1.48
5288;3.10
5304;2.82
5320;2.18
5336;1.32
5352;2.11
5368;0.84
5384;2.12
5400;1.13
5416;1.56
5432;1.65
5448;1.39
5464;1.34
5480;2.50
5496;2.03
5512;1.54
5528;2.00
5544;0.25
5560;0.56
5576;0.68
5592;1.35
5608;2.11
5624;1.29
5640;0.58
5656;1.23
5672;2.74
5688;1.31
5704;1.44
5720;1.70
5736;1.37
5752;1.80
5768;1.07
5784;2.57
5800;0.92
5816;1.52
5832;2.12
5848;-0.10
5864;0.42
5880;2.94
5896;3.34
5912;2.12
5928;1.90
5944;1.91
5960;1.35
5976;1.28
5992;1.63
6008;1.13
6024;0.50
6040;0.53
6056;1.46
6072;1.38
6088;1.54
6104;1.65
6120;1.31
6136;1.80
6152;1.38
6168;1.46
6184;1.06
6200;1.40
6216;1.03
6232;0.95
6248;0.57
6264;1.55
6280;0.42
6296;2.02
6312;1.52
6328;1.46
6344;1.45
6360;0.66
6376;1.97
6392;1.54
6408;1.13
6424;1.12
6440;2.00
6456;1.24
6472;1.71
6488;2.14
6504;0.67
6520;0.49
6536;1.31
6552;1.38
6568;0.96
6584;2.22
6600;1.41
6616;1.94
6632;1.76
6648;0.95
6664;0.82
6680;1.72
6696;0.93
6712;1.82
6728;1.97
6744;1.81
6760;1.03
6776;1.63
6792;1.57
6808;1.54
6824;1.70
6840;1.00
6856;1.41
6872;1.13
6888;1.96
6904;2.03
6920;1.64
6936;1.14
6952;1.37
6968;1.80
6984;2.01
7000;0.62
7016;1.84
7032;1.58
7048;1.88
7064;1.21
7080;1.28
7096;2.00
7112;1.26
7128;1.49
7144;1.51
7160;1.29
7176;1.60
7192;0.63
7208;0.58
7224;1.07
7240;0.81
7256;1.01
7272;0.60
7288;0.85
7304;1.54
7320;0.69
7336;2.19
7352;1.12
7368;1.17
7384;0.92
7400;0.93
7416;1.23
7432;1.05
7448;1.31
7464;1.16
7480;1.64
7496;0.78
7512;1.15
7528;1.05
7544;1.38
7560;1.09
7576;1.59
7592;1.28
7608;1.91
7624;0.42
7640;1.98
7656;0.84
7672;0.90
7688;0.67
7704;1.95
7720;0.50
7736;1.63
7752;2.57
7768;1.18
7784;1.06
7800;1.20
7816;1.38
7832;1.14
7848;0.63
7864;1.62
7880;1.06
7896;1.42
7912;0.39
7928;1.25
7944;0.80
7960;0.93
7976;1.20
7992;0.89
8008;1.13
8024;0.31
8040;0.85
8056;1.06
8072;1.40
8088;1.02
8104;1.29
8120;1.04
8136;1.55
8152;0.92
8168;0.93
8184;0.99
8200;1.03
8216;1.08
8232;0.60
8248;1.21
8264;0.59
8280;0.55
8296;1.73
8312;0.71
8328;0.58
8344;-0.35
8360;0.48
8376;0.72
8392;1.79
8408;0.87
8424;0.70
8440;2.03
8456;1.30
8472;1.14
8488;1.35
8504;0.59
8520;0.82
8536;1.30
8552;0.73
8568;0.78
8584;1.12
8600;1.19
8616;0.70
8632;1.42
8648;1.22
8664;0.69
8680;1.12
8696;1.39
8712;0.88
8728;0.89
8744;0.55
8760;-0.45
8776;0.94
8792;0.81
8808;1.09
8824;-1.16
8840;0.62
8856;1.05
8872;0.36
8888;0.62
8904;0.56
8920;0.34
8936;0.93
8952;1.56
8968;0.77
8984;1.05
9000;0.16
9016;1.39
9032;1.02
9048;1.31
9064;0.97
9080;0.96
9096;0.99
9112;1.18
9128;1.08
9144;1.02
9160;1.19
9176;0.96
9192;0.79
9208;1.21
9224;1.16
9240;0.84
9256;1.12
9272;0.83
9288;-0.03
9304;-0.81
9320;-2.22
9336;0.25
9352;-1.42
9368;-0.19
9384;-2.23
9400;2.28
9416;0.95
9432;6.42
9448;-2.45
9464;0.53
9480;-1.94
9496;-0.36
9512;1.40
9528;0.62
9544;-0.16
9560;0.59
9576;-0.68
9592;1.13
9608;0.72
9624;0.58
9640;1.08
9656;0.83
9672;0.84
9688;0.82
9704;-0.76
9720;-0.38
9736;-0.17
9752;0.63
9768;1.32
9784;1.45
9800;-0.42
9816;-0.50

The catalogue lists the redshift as 1.53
